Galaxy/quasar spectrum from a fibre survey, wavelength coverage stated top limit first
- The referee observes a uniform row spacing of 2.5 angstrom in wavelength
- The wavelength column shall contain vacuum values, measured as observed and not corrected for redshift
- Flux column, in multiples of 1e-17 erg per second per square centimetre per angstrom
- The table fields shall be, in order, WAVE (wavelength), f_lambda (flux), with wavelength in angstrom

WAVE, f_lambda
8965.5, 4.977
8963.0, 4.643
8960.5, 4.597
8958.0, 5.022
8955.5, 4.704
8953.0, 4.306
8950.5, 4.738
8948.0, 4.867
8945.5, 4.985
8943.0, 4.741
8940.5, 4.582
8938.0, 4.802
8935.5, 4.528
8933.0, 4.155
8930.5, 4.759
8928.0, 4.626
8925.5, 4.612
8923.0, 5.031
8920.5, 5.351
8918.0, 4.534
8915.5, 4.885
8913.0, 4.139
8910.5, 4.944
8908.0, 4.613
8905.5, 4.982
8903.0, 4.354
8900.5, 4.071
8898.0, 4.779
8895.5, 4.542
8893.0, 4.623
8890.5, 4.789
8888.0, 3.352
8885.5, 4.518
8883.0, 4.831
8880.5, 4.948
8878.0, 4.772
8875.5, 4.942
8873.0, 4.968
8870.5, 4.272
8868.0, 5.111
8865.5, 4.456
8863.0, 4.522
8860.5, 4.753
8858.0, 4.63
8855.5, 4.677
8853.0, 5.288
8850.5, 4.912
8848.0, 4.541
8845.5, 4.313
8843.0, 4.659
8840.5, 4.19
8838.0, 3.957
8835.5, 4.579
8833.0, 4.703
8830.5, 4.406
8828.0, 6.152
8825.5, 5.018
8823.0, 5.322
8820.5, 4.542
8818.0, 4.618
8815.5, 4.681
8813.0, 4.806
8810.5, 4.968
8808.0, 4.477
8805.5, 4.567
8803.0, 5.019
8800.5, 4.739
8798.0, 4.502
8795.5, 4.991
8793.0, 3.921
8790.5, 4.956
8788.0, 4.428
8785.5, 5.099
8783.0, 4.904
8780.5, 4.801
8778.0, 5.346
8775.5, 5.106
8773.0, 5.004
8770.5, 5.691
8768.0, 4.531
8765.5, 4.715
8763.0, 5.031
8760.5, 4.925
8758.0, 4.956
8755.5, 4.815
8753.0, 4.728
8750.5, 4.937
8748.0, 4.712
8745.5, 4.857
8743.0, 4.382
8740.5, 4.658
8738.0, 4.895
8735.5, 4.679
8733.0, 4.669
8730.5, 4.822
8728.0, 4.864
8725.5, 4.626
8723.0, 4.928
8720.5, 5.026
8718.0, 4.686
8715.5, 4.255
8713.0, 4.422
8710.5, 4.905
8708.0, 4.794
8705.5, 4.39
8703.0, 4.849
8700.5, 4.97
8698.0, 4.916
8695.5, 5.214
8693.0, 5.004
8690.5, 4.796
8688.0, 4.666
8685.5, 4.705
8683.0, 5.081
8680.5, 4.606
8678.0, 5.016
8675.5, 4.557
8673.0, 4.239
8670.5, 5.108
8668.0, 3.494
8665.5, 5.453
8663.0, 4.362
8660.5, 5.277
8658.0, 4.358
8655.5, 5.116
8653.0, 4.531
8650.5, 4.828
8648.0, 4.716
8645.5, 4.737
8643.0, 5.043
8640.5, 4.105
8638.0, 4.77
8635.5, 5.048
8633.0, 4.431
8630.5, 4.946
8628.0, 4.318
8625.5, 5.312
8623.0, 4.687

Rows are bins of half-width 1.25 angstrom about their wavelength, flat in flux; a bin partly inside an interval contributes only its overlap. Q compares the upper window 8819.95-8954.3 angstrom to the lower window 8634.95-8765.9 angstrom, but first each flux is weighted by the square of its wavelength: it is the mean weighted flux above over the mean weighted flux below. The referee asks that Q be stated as 1.0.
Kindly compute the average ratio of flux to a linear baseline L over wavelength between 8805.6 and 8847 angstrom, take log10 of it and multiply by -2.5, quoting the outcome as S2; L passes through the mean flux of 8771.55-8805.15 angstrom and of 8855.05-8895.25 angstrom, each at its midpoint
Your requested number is 0.009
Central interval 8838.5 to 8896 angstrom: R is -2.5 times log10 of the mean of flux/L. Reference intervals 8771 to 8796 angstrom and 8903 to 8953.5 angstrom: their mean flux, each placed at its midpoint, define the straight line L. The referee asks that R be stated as 0.03 mag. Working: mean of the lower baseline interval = 4.88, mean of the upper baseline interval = 4.71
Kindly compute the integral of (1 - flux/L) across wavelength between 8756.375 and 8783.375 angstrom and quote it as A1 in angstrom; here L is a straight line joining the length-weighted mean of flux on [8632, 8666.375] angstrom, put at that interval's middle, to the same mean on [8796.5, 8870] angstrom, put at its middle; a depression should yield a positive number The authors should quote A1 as -1.5 angstrom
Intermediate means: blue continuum 4.76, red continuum 4.72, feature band 5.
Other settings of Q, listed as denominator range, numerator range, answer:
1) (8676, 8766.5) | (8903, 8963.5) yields 1.03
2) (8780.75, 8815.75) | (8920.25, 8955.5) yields 1.03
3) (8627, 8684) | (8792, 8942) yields 1.04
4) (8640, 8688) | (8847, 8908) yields 1.04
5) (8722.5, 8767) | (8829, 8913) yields 0.99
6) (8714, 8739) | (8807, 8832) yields 1.06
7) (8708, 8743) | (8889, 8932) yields 1.03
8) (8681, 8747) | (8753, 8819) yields 1.03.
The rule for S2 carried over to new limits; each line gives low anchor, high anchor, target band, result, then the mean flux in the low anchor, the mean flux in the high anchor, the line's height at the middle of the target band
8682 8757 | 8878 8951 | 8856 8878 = -0.01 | 4.77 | 4.65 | 4.68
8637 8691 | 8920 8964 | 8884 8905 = 0.07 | 4.71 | 4.71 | 4.71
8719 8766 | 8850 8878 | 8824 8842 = 0.01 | 4.8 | 4.77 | 4.78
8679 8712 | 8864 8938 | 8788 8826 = 0.00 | 4.84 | 4.64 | 4.73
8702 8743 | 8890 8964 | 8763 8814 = -0.03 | 4.71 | 4.68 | 4.7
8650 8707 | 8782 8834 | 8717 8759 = 0.00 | 4.76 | 4.8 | 4.78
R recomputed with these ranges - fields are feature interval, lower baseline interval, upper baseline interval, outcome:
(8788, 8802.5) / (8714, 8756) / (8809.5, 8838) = 0.04 mag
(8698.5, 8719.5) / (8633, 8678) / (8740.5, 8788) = 0.03 mag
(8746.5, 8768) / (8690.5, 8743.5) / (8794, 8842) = -0.02 mag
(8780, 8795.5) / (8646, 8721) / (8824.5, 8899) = 0.00 mag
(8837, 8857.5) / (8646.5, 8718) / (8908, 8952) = 0.03 mag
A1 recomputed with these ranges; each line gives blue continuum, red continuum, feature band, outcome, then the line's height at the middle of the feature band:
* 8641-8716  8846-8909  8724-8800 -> -1.8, 4.7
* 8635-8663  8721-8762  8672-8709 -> -0.2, 4.77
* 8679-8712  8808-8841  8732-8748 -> 0.4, 4.81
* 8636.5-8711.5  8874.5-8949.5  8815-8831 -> -1.1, 4.69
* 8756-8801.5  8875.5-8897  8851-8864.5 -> -0.4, 4.65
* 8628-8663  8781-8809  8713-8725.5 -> 0.1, 4.71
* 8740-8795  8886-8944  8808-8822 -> 0.2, 4.77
